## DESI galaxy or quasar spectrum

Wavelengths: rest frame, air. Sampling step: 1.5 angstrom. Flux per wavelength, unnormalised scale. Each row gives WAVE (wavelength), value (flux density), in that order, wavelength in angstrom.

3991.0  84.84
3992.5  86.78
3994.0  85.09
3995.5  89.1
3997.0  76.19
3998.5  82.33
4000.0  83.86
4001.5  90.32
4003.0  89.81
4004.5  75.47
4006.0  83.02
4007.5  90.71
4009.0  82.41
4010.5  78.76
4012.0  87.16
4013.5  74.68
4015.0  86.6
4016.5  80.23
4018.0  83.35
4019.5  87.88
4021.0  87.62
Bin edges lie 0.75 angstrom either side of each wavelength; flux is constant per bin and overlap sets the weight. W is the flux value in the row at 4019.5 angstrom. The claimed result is 87.88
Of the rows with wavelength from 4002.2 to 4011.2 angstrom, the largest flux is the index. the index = 90.71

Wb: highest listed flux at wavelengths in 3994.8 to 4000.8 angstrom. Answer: 89.1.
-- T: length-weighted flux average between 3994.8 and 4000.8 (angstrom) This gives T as 82.9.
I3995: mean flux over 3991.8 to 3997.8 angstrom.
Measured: 84.3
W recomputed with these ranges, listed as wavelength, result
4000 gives 83.86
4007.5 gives 90.71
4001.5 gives 90.32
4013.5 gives 74.68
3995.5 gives 89.1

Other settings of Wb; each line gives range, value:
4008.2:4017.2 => 87.16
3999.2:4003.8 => 90.32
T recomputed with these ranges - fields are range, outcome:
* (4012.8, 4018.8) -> 81.3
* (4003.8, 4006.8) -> 79.5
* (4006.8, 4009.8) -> 86.4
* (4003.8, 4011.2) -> 82.1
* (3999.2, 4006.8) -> 84.5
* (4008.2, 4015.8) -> 82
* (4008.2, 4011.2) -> 80.8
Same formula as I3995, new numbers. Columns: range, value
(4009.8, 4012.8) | 82.9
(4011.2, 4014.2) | 81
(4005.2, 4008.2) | 86.6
